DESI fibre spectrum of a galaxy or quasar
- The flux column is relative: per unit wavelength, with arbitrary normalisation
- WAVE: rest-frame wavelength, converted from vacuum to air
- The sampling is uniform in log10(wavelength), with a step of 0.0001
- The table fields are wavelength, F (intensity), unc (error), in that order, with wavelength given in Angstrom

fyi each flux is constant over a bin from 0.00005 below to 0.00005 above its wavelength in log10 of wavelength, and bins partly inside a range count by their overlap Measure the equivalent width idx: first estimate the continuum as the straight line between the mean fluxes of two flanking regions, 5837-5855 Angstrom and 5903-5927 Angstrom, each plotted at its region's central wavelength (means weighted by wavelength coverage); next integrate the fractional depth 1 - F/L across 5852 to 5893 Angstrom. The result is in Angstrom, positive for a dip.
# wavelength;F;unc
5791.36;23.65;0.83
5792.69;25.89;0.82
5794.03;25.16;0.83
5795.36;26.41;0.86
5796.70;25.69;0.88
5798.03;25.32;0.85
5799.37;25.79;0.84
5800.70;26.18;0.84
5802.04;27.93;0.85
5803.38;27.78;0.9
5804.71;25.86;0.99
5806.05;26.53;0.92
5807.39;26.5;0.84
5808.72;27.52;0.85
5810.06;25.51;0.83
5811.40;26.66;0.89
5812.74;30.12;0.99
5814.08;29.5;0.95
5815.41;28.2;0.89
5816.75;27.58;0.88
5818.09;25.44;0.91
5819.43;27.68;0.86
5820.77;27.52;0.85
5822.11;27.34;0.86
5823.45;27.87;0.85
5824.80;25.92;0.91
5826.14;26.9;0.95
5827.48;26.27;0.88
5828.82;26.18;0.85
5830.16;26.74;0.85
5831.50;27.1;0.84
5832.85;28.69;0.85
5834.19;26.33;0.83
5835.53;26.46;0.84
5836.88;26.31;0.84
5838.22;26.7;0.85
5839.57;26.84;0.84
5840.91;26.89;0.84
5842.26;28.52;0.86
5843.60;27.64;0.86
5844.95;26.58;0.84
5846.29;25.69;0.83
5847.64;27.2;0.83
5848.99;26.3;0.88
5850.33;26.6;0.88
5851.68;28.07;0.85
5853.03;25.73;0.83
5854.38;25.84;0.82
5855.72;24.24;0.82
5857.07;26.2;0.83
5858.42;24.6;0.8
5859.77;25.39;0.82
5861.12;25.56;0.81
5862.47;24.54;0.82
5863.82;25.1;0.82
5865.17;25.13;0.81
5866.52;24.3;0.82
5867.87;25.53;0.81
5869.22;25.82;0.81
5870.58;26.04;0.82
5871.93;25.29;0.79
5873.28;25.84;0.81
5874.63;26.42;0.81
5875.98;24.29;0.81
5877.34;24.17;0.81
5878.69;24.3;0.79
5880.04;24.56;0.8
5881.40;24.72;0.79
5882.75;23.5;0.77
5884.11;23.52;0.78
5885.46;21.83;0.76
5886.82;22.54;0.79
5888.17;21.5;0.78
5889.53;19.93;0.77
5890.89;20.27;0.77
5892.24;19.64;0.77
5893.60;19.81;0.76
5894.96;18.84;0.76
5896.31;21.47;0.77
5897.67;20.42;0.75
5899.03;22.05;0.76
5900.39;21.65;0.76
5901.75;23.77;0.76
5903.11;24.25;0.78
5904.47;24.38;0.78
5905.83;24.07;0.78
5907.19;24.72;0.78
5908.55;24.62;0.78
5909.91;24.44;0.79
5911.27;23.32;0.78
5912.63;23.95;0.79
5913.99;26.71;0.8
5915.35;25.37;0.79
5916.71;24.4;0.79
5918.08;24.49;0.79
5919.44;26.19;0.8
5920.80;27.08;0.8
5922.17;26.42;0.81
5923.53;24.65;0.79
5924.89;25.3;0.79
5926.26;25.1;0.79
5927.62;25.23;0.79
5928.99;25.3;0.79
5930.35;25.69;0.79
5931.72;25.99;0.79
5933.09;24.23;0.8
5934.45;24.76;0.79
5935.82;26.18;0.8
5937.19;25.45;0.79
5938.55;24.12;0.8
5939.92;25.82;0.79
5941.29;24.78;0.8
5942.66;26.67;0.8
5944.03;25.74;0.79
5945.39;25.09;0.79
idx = 3.0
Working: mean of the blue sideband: 26.8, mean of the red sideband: 25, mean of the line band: 24.2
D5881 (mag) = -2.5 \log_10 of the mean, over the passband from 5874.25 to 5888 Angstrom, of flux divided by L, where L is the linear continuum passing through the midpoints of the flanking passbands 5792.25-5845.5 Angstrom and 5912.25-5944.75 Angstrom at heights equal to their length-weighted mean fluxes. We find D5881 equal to 0.10 mag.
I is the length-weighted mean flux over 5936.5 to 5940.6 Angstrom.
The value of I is 25.1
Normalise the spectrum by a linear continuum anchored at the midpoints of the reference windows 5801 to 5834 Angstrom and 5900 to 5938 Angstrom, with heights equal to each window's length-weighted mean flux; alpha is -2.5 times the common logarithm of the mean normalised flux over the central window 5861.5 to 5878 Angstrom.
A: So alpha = 0.04 mag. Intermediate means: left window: 27.2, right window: 24.9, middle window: 25.2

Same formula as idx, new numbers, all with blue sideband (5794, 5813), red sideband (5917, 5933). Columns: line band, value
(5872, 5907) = 4.1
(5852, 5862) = 0.2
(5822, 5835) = -0.3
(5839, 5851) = -0.3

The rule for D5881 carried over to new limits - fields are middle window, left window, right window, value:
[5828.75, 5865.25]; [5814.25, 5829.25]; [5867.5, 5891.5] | -0.03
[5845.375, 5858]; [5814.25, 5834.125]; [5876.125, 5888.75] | -0.03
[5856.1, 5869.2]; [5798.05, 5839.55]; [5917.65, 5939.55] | 0.05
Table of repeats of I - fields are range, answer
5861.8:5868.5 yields 24.9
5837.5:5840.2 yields 26.7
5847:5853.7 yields 26.8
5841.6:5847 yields 27.1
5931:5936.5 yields 25.3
